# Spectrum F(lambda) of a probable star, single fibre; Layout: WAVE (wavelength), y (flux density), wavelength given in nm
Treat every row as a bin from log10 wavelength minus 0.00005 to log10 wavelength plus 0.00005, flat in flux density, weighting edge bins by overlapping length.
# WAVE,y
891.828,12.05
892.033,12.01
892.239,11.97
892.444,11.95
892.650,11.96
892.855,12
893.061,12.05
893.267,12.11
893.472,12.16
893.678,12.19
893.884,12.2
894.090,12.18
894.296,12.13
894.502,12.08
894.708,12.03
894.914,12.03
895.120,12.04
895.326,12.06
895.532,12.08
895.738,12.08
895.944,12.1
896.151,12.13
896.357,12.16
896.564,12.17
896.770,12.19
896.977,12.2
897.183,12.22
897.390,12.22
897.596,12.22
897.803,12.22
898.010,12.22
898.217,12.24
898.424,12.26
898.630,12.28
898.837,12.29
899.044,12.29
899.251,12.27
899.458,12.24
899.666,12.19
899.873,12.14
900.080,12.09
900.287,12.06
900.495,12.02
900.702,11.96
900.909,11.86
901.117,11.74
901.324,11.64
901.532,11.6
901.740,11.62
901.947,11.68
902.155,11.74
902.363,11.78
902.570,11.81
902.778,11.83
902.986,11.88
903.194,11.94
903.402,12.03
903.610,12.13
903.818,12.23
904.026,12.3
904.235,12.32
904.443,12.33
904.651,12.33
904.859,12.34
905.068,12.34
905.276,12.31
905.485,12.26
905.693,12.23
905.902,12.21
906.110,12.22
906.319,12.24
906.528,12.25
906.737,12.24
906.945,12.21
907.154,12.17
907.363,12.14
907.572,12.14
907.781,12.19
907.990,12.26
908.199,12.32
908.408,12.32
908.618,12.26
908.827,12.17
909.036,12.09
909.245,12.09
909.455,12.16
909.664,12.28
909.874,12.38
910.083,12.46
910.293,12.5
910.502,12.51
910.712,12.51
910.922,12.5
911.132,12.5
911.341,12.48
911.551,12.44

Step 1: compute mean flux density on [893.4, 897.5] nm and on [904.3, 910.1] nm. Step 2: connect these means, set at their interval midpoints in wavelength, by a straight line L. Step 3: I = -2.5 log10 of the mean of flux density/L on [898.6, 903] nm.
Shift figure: 0.02 mag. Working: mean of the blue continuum 12.1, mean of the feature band 12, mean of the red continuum 12.2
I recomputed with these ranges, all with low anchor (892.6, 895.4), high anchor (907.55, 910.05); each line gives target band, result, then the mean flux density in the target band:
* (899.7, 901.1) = 0.012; 12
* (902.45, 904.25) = 0.013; 12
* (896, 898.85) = -0.008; 12.2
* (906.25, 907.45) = 0.000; 12.2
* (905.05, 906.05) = -0.006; 12.3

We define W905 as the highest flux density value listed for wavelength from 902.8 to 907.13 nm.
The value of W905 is 12.34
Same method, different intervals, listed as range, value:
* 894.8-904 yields 12.29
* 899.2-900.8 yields 12.27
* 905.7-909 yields 12.32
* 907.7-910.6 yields 12.51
